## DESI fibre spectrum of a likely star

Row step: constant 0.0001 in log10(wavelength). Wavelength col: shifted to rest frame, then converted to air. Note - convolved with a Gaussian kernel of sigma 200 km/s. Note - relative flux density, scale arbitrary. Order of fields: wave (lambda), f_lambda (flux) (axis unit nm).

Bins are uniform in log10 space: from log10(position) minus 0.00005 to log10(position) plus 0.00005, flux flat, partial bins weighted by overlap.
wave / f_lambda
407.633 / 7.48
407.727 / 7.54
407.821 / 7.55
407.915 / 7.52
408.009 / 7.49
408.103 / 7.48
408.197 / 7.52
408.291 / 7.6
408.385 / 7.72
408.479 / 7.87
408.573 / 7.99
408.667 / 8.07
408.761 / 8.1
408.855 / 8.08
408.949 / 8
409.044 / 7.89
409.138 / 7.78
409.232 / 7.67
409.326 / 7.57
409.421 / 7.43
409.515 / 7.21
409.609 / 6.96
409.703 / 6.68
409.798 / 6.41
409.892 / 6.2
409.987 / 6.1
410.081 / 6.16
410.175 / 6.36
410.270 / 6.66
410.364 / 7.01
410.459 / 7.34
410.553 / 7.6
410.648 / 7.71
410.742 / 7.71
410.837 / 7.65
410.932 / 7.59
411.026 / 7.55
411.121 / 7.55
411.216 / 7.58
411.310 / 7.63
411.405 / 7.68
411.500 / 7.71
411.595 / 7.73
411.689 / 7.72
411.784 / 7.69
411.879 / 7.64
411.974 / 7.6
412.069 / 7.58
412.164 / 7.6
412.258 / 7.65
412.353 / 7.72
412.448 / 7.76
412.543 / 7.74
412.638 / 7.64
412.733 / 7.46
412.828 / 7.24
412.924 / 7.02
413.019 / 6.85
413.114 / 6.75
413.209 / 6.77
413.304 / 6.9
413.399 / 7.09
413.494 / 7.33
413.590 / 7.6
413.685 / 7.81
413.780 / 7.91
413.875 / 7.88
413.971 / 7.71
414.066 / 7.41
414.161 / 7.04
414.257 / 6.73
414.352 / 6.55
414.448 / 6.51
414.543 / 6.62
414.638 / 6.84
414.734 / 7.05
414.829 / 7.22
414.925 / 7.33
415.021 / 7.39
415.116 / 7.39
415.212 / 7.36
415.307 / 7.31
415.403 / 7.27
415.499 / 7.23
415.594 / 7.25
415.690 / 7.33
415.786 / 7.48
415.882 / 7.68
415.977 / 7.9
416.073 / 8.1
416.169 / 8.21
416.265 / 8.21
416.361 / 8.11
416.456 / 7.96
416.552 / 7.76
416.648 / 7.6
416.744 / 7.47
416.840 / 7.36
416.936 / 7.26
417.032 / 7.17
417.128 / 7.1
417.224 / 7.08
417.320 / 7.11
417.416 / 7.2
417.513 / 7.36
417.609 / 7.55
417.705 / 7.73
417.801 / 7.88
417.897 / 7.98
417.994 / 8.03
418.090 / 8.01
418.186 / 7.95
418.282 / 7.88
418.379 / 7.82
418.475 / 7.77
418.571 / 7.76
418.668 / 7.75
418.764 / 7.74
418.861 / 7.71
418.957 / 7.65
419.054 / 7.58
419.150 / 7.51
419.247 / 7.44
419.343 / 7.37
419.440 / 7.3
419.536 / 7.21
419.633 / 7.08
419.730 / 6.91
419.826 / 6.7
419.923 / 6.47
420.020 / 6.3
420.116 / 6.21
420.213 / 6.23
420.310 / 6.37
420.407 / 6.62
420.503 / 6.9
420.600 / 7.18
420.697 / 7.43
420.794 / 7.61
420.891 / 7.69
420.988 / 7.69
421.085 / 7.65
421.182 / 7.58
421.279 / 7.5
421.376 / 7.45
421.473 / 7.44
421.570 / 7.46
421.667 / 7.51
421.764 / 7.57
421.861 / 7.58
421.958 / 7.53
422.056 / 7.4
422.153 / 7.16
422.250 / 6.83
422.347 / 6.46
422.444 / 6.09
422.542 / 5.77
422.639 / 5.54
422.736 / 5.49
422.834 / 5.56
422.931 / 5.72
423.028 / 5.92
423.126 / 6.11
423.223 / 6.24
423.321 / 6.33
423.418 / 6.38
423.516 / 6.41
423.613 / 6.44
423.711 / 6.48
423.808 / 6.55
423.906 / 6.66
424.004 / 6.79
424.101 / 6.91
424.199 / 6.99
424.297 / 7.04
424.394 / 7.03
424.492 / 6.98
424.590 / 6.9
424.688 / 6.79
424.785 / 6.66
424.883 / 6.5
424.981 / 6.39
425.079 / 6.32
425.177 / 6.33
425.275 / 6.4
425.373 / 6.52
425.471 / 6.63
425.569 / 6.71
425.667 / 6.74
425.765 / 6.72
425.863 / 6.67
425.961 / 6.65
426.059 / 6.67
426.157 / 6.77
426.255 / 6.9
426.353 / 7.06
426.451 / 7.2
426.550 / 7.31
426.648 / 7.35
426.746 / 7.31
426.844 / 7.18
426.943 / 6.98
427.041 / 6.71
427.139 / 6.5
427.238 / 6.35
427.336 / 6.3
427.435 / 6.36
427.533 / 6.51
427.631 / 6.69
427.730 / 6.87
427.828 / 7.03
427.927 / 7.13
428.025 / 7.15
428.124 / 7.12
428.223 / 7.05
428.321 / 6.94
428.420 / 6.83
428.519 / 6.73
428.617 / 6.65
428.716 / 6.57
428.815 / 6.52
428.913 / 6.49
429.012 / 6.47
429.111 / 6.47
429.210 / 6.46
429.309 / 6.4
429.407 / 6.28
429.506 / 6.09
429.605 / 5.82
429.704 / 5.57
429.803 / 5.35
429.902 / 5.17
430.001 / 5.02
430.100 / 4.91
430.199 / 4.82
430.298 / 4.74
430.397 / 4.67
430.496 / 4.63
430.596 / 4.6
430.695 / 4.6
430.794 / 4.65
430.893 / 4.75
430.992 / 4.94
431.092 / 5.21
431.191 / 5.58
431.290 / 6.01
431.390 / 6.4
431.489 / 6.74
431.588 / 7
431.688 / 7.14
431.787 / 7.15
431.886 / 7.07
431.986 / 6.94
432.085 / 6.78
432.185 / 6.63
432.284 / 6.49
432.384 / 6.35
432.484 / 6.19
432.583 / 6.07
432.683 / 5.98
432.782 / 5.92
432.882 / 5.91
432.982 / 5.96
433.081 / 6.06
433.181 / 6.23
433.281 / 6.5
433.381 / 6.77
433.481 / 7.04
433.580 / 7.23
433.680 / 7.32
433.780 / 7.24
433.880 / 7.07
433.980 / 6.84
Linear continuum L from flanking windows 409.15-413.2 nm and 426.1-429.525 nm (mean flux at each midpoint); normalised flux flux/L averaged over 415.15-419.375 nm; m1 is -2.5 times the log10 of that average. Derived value -0.07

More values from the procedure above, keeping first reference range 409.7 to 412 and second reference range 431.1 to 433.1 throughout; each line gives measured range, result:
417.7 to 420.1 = -0.082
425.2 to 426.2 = 0.003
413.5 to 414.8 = -0.013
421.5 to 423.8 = 0.041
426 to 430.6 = 0.032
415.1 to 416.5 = -0.089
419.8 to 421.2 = -0.015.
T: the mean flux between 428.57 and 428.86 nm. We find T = 6.57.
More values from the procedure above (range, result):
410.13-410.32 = 6.52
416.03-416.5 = 8.13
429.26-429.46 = 6.36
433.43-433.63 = 7.15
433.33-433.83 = 7.12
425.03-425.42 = 6.39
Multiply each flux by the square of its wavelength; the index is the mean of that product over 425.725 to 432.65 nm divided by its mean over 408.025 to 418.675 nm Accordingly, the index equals 0.9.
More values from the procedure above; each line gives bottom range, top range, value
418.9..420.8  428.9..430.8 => 0.82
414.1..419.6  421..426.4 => 0.93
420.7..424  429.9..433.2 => 0.89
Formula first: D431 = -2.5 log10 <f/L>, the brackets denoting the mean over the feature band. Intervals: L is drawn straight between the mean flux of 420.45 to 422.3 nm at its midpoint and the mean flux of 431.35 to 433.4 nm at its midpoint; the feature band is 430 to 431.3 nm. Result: 0.33 mag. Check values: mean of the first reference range 7.43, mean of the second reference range 6.49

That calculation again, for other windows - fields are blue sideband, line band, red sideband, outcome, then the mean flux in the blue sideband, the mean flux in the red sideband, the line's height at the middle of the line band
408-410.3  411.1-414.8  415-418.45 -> 0.014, 7.32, 7.6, 7.46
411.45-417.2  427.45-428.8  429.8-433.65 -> -0.102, 7.42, 5.92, 6.23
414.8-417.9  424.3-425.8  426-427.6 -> 0.048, 7.52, 6.84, 6.95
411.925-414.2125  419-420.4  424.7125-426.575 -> 0.021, 7.42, 6.69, 7.03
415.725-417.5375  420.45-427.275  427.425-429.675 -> 0.032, 7.58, 6.63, 7.01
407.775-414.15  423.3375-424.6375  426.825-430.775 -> -0.038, 7.43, 6.15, 6.49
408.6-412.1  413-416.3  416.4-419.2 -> 0.030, 7.4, 7.61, 7.52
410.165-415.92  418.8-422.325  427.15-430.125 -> -0.050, 7.36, 6.39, 6.89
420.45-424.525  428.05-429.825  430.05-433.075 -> -0.058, 6.83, 5.83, 6.12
